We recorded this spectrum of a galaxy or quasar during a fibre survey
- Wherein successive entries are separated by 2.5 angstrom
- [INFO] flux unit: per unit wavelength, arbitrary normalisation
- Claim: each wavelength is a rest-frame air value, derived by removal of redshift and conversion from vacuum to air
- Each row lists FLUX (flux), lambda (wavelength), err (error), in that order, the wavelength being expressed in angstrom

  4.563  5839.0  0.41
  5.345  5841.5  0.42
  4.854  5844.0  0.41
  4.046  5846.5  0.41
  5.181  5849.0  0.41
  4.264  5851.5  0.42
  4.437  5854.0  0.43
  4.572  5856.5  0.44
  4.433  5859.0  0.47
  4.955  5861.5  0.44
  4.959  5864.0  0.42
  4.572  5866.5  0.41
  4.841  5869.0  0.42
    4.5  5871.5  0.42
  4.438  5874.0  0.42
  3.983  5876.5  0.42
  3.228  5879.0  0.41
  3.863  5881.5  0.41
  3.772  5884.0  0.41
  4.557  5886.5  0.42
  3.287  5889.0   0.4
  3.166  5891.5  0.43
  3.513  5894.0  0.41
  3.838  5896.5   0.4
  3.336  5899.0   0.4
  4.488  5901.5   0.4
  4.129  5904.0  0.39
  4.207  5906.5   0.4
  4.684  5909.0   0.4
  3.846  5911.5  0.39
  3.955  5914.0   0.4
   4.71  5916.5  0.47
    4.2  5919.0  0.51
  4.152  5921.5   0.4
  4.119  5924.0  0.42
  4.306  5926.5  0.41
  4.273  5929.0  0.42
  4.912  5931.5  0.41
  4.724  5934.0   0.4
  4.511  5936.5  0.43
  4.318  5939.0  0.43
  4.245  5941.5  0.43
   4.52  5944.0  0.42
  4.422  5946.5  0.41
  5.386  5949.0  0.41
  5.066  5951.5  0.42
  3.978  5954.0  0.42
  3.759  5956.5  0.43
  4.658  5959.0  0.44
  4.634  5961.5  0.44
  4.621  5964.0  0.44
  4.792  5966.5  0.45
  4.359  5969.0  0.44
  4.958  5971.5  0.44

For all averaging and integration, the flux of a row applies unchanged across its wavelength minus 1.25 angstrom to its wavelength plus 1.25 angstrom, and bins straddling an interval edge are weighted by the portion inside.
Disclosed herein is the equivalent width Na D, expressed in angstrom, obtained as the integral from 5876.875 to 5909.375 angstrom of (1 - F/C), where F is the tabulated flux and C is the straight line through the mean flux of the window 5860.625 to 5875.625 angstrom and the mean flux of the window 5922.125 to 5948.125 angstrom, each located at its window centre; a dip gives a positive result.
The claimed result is 5.4 angstrom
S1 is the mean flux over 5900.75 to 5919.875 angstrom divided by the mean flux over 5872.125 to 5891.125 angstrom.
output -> 1.11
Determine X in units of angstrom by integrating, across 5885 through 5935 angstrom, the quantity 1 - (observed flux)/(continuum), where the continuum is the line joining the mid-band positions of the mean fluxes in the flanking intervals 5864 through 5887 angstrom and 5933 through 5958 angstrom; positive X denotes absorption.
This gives 2.8 angstrom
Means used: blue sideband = 4.22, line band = 4.12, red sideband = 4.49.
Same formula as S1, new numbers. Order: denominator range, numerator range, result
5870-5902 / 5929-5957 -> 1.18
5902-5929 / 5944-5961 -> 1.07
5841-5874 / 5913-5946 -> 0.94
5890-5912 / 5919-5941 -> 1.13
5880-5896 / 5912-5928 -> 1.14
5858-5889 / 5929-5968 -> 1.06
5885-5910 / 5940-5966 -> 1.16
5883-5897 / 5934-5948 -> 1.21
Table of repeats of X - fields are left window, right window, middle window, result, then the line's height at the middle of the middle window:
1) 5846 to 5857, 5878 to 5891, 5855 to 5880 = -1.94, 4.13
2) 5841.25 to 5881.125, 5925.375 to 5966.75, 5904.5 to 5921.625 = 1.02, 4.52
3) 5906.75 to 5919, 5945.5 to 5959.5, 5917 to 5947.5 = 0.06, 4.41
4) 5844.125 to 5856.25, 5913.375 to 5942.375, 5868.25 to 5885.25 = 1.55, 4.47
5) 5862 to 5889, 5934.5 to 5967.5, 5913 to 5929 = 0.62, 4.42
